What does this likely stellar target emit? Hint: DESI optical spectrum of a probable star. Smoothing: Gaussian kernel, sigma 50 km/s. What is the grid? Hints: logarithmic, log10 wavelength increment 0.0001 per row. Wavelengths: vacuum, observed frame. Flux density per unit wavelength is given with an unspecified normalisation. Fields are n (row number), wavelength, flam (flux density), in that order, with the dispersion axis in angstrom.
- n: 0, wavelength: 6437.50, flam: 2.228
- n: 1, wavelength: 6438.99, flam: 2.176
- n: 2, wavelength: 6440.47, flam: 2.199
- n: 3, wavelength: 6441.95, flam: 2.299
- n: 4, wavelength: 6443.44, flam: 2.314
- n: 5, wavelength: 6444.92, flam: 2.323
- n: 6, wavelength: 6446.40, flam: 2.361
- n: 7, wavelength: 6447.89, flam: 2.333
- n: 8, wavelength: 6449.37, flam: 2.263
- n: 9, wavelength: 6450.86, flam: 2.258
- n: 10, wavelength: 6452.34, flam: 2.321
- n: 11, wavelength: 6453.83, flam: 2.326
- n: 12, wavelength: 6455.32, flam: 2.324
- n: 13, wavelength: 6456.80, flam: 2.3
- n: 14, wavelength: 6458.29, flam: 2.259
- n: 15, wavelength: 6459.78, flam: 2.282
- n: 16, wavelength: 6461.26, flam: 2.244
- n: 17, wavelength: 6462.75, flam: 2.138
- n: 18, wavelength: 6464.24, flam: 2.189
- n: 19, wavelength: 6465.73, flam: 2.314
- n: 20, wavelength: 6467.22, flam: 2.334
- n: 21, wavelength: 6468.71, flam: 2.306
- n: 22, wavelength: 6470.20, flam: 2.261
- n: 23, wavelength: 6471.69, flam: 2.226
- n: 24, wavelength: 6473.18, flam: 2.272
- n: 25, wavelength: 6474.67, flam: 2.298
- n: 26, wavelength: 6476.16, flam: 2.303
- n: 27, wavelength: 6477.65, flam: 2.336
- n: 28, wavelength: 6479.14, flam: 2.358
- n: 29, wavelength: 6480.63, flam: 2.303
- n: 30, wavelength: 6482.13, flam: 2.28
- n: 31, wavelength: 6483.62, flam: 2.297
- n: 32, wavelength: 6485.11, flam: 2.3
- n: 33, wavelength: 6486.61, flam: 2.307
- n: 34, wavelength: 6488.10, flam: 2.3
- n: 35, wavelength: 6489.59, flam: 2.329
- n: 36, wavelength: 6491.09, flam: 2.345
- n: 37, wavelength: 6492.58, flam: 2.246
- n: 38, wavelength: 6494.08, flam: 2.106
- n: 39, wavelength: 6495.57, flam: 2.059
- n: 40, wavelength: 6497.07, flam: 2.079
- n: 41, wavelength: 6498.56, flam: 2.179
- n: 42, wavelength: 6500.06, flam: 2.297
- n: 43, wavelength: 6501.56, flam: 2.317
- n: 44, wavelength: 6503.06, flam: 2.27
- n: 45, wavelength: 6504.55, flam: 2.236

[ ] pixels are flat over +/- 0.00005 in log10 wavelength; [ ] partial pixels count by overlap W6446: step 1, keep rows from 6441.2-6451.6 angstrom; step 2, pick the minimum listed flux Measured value 2.258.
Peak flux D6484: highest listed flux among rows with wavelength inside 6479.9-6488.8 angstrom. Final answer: 2.307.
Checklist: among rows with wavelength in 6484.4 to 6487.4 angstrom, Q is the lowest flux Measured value 2.3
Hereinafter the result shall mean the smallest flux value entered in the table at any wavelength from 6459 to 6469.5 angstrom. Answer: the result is 2.138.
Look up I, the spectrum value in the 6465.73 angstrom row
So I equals 2.314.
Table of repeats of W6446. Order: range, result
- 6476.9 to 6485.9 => 2.28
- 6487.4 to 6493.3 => 2.246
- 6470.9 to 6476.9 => 2.226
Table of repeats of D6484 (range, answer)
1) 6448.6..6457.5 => 2.326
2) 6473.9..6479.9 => 2.358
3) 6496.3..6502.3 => 2.317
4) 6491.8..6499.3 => 2.246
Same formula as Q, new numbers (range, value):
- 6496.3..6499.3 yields 2.079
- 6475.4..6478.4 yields 2.303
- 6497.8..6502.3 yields 2.179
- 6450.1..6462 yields 2.244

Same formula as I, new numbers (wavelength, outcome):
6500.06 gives 2.297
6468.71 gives 2.306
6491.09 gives 2.345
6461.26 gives 2.244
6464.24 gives 2.189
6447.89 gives 2.333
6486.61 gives 2.307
